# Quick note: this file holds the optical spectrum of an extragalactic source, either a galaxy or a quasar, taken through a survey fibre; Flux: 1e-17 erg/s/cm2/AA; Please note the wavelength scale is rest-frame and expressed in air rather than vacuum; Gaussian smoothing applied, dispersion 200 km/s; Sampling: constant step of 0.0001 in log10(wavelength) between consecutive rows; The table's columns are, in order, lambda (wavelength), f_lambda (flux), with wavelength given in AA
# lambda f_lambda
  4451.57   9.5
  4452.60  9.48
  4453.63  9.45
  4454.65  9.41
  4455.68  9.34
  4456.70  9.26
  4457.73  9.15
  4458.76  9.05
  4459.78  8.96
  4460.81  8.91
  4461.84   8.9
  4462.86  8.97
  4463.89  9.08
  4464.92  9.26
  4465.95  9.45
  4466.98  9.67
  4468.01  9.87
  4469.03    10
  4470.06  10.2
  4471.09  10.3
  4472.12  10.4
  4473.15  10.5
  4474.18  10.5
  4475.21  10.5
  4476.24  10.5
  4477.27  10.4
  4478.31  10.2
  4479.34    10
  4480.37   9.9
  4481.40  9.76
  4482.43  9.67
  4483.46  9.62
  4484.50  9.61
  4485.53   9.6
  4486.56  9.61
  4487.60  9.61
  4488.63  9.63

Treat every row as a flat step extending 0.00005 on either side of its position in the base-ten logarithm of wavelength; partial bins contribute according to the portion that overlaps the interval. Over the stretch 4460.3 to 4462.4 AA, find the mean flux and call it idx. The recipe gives 8.93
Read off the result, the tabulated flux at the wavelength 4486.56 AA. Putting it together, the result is 9.61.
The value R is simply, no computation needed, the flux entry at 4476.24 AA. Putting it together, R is 10.5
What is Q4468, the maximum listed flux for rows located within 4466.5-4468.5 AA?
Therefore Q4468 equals 9.87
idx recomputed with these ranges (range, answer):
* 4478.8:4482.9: 9.85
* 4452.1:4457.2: 9.39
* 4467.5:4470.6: 10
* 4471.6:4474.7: 10.5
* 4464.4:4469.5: 9.65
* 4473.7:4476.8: 10.5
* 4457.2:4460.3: 9.04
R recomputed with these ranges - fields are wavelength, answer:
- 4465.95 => 9.45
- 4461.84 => 8.9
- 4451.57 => 9.5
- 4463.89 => 9.08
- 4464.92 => 9.26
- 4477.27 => 10.4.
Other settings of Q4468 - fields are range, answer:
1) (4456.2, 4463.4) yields 9.26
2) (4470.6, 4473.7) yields 10.5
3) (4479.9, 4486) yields 9.9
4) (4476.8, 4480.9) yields 10.4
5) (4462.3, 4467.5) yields 9.67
